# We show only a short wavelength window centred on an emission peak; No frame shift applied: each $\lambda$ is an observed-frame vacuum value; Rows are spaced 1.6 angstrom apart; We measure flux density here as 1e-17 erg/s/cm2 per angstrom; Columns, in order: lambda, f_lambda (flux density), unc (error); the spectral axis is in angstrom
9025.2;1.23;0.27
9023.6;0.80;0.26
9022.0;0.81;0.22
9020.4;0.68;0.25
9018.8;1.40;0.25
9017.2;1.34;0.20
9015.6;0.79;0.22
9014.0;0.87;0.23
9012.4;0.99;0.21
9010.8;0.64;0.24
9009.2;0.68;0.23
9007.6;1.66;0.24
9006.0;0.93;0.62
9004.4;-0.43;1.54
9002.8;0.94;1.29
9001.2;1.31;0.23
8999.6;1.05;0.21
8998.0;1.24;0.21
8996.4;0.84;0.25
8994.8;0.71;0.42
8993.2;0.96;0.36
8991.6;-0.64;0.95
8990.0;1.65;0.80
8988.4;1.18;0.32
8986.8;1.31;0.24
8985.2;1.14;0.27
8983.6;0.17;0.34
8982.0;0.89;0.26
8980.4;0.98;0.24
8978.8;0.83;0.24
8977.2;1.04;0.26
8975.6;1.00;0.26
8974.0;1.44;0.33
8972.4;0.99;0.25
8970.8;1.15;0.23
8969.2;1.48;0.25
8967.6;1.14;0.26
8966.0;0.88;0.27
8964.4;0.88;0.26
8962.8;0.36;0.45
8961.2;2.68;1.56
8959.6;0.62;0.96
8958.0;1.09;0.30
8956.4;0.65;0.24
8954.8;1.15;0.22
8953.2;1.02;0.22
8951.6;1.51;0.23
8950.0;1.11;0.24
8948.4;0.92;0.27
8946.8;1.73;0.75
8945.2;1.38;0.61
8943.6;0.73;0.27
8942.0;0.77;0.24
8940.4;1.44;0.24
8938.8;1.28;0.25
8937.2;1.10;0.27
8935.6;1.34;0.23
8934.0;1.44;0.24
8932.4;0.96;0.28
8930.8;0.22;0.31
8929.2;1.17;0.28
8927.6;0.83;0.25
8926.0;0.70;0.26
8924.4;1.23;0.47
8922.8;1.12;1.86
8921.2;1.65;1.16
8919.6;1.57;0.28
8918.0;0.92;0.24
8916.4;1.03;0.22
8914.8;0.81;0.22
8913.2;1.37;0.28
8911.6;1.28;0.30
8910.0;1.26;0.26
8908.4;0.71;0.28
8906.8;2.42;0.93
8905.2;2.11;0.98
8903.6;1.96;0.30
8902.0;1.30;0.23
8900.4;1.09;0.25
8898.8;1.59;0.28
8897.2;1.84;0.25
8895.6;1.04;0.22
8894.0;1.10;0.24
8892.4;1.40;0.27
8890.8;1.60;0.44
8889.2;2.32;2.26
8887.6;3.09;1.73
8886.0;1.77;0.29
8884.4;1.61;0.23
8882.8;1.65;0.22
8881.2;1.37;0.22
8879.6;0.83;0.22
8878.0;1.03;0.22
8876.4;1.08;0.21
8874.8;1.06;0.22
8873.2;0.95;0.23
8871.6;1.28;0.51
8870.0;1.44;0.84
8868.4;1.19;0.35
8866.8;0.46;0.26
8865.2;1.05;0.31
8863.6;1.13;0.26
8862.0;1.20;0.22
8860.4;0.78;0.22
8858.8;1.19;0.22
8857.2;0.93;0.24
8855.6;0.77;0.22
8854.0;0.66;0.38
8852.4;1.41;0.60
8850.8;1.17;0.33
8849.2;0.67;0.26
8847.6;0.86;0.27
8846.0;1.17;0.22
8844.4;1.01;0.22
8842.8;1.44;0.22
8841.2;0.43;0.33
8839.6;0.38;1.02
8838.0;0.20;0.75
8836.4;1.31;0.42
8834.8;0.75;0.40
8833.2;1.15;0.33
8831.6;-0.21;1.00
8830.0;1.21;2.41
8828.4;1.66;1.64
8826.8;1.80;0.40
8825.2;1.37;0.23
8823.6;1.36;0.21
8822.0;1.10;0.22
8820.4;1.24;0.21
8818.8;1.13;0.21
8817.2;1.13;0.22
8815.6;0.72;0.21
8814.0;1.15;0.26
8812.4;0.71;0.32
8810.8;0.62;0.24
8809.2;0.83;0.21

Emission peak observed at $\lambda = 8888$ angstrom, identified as [S II]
